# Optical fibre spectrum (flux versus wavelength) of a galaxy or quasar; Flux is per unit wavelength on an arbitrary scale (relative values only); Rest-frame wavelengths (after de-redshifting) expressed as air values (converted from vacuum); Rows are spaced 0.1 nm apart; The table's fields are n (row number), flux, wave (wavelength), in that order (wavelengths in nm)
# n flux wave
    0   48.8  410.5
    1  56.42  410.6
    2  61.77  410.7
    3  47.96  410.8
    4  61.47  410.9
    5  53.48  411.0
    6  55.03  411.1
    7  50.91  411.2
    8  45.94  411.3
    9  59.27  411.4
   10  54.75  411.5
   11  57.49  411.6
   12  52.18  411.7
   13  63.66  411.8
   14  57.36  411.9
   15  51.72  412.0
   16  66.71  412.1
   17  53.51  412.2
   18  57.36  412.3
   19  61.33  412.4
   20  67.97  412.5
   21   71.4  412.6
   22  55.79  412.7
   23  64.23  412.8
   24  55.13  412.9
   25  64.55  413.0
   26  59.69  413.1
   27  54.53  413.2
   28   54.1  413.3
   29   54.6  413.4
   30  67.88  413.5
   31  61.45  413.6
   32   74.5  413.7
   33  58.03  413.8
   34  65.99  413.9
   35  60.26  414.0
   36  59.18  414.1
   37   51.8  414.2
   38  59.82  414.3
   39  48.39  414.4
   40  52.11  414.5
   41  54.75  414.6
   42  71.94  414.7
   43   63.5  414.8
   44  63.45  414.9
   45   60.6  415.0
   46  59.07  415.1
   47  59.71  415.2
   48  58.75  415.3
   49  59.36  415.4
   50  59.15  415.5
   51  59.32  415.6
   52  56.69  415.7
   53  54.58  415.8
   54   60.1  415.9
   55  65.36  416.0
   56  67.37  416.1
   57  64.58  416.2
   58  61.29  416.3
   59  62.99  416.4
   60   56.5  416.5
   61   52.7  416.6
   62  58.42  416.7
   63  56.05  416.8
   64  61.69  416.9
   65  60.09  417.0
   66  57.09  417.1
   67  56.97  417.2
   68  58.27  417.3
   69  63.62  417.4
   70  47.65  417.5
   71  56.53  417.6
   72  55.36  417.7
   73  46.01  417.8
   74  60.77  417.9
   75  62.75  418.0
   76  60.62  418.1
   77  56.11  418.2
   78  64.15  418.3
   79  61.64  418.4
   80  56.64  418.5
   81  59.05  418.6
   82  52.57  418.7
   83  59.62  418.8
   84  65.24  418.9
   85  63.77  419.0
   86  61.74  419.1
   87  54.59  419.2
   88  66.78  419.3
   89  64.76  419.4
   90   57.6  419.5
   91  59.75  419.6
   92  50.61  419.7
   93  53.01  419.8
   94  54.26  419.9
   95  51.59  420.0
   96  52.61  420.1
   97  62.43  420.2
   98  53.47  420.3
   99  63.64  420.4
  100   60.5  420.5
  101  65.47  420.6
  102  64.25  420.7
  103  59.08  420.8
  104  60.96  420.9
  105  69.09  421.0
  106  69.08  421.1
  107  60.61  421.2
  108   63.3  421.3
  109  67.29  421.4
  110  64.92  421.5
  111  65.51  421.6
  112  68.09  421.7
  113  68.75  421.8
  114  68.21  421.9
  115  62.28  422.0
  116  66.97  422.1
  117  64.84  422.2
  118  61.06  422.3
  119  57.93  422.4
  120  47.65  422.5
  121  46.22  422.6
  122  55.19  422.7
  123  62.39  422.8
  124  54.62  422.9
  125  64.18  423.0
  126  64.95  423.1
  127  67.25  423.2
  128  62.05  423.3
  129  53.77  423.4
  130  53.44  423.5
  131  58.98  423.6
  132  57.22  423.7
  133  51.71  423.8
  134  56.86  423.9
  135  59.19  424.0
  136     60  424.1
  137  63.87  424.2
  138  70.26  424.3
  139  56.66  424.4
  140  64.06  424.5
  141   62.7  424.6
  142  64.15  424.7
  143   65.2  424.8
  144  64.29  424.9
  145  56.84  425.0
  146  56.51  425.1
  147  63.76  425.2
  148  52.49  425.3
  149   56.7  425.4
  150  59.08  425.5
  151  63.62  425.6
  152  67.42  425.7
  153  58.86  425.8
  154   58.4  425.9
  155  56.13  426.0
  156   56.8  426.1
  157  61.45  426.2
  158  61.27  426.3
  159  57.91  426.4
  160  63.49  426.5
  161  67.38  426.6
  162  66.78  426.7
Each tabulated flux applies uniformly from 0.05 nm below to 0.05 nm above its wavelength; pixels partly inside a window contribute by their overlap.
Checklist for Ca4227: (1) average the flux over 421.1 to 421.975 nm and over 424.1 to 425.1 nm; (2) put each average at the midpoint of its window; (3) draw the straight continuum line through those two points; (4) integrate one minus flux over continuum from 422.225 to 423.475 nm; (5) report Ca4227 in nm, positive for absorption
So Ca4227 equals 0.123 nm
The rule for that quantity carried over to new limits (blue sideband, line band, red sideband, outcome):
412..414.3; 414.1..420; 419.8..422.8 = 0.21 nm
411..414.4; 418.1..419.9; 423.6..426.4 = 0.01 nm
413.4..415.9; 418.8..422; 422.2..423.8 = -0.17 nm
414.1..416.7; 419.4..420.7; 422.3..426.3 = 0.04 nm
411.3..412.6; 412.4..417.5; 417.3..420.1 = -0.15 nm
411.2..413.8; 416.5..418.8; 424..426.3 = 0.09 nm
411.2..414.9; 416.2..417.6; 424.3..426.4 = 0.03 nm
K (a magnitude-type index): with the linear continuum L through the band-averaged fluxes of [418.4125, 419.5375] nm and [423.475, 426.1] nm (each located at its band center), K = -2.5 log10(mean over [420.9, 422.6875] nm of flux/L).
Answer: -0.05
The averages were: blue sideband 60.3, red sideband 59.9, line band 62.8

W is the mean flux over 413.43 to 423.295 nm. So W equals 60.1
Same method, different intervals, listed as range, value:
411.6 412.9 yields 60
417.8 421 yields 59.3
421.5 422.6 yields 62.4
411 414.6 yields 58.4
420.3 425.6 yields 61.2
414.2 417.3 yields 59.3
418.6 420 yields 58.5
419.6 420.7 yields 57.2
